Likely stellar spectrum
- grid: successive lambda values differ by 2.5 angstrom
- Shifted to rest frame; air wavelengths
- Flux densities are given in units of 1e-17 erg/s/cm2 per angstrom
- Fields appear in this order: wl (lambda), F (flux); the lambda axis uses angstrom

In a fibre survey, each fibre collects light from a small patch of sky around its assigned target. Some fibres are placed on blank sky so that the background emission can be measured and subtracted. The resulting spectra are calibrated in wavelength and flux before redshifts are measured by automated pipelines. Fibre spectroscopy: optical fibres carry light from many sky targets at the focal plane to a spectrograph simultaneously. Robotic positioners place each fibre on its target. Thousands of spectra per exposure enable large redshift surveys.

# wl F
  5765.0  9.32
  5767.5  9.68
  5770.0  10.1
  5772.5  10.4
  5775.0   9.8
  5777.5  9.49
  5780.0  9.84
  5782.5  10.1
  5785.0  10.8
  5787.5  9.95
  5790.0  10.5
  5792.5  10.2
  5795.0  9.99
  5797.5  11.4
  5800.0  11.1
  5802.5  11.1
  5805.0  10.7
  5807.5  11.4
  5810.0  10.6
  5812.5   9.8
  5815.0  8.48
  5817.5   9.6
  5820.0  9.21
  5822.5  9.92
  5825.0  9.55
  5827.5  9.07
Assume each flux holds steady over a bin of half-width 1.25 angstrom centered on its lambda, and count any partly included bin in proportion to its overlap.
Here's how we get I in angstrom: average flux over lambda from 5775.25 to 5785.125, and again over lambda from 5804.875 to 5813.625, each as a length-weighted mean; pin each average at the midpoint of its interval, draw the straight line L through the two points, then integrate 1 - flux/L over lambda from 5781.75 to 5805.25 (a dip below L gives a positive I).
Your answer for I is -0.8 angstrom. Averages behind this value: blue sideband 9.95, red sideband 10.6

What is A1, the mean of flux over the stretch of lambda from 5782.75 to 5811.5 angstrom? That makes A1 10.7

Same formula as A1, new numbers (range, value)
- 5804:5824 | 9.95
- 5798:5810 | 11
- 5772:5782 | 9.86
